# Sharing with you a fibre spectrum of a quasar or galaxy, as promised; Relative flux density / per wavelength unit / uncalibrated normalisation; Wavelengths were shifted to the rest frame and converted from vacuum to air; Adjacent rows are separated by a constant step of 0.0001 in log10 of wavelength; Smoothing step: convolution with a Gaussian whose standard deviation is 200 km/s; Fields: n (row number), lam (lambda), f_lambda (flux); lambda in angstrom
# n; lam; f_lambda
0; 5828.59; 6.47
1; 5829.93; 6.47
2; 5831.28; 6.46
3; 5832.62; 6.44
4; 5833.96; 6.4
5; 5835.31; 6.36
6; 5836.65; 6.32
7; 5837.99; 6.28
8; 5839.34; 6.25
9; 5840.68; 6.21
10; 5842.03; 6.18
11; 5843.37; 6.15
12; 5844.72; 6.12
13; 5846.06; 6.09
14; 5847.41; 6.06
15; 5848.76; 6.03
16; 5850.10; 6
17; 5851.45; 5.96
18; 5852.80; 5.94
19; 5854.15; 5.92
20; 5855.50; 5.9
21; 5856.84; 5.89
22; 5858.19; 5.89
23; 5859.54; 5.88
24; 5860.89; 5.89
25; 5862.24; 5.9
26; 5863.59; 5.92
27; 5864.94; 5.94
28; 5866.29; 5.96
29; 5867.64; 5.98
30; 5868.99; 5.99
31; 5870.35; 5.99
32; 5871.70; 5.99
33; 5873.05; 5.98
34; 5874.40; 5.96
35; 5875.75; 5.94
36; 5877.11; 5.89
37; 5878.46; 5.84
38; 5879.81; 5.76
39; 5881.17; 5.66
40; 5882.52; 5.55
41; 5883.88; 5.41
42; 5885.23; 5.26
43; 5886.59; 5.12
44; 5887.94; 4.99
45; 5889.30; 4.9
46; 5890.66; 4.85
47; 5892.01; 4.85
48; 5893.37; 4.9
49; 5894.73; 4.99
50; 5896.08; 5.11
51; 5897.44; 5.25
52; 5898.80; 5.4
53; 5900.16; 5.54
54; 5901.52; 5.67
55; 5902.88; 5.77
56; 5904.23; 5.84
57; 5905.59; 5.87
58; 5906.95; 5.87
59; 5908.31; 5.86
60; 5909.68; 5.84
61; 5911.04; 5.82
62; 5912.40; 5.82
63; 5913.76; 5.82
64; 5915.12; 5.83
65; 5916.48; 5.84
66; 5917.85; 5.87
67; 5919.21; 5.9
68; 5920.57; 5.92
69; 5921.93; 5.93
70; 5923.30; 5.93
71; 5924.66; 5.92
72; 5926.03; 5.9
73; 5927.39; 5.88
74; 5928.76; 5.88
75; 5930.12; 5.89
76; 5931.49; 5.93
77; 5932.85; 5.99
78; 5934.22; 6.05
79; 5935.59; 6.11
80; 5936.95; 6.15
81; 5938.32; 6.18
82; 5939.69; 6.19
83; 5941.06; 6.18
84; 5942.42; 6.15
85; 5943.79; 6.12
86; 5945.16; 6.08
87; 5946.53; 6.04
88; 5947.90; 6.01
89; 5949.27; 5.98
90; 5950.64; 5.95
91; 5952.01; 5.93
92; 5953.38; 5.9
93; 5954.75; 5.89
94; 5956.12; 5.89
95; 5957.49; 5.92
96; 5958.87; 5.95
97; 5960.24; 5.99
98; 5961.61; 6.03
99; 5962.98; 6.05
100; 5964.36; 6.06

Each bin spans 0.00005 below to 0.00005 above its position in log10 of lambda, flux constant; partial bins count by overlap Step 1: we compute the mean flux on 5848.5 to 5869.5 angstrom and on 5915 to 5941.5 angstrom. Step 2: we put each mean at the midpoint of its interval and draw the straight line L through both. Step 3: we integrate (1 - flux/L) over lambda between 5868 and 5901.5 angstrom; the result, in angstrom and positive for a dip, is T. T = 2.7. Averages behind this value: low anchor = 5.94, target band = 5.47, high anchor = 5.97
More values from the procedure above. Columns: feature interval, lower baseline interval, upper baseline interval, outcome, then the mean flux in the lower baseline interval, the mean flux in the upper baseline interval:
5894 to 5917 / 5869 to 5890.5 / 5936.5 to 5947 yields 0.7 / 5.61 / 6.14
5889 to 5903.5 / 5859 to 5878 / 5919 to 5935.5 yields 1.8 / 5.94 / 5.93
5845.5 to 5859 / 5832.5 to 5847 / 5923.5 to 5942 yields 0.5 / 6.24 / 6.02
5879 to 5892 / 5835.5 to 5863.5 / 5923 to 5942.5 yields 1.7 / 6.05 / 6.02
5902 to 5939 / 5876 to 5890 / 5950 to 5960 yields -1.4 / 5.45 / 5.92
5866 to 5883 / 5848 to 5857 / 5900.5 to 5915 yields 0.0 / 5.95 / 5.81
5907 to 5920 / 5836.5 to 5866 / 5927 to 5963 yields 0.4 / 6.03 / 6.01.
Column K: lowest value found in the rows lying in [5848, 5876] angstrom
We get 5.88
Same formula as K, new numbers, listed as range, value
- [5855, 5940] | 4.85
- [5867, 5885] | 5.41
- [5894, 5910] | 4.99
